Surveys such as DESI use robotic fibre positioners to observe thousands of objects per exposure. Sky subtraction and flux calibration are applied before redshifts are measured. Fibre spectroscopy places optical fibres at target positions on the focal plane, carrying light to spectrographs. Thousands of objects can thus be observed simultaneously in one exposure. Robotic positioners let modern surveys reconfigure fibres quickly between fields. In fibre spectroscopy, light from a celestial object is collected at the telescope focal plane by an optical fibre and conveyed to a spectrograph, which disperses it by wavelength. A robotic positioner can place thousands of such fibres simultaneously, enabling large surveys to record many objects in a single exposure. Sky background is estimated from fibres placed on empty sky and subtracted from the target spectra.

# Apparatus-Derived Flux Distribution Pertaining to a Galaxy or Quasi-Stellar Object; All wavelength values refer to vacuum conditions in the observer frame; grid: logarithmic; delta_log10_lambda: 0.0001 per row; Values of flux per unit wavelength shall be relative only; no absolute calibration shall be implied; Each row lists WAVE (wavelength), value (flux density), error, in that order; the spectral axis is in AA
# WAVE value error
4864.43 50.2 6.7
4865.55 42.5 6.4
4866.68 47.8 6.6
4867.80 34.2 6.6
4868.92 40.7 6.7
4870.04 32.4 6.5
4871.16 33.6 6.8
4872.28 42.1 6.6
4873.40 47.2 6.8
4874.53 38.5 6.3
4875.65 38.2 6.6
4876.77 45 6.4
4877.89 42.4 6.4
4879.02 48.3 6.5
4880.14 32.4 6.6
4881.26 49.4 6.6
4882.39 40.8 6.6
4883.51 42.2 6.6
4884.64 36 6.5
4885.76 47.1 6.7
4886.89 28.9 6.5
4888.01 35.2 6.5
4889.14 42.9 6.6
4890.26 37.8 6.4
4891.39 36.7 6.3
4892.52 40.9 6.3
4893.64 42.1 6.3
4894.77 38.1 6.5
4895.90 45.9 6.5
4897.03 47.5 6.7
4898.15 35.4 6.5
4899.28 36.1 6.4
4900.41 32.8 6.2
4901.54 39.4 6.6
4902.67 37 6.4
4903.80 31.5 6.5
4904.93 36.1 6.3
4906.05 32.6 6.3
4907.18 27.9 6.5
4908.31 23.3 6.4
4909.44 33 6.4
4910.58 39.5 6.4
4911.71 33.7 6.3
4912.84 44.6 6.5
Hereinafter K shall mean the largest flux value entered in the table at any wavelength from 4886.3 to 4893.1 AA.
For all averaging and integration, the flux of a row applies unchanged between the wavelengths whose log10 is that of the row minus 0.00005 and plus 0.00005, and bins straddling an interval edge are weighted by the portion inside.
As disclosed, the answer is 42.9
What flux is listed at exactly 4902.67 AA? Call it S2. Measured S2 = 37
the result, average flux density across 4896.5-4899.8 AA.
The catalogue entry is 39.7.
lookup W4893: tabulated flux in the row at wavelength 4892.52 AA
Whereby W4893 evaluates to 40.9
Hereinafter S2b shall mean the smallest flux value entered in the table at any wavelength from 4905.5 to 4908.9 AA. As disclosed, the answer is 23.3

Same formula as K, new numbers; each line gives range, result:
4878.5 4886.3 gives 49.4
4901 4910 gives 39.4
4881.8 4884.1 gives 42.2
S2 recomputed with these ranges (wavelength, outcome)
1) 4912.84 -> 44.6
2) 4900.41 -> 32.8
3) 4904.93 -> 36.1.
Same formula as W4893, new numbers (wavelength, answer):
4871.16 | 33.6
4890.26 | 37.8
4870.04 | 32.4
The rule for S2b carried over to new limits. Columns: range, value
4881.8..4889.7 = 28.9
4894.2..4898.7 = 35.4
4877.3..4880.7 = 32.4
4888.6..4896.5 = 36.7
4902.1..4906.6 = 31.5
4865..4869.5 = 34.2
